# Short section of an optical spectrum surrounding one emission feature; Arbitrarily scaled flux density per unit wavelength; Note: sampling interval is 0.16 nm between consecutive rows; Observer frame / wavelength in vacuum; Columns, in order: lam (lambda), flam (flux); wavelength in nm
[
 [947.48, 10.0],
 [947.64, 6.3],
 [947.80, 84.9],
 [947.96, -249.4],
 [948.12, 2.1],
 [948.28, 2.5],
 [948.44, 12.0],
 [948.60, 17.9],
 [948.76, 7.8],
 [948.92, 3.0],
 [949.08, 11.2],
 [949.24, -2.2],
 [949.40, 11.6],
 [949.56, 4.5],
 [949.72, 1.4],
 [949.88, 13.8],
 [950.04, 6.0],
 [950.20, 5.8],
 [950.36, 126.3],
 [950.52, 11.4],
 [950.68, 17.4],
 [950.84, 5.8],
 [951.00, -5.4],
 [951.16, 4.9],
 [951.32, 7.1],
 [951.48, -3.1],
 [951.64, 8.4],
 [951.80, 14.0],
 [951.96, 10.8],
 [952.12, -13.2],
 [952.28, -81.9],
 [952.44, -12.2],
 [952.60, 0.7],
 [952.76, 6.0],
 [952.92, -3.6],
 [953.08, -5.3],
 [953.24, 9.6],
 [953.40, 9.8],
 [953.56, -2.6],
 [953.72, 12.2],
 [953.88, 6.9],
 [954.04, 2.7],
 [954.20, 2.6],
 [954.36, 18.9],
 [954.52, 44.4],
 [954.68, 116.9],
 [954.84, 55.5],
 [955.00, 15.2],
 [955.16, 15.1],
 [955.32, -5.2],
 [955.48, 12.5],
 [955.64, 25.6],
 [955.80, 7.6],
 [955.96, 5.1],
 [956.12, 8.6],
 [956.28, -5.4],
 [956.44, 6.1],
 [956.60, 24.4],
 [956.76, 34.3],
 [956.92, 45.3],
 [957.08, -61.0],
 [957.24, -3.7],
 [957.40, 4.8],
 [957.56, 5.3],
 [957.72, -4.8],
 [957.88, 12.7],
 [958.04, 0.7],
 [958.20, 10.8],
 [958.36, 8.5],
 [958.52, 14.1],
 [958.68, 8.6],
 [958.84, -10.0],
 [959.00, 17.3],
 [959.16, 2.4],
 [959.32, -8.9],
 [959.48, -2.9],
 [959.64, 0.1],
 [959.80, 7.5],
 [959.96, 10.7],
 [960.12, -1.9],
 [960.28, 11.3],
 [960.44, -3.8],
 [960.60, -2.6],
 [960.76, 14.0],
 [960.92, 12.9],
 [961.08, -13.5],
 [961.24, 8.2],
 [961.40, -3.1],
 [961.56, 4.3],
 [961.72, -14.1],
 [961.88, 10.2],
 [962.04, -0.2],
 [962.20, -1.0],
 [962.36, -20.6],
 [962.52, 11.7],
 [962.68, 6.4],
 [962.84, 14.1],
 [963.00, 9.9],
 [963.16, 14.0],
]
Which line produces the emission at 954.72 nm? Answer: [O III]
